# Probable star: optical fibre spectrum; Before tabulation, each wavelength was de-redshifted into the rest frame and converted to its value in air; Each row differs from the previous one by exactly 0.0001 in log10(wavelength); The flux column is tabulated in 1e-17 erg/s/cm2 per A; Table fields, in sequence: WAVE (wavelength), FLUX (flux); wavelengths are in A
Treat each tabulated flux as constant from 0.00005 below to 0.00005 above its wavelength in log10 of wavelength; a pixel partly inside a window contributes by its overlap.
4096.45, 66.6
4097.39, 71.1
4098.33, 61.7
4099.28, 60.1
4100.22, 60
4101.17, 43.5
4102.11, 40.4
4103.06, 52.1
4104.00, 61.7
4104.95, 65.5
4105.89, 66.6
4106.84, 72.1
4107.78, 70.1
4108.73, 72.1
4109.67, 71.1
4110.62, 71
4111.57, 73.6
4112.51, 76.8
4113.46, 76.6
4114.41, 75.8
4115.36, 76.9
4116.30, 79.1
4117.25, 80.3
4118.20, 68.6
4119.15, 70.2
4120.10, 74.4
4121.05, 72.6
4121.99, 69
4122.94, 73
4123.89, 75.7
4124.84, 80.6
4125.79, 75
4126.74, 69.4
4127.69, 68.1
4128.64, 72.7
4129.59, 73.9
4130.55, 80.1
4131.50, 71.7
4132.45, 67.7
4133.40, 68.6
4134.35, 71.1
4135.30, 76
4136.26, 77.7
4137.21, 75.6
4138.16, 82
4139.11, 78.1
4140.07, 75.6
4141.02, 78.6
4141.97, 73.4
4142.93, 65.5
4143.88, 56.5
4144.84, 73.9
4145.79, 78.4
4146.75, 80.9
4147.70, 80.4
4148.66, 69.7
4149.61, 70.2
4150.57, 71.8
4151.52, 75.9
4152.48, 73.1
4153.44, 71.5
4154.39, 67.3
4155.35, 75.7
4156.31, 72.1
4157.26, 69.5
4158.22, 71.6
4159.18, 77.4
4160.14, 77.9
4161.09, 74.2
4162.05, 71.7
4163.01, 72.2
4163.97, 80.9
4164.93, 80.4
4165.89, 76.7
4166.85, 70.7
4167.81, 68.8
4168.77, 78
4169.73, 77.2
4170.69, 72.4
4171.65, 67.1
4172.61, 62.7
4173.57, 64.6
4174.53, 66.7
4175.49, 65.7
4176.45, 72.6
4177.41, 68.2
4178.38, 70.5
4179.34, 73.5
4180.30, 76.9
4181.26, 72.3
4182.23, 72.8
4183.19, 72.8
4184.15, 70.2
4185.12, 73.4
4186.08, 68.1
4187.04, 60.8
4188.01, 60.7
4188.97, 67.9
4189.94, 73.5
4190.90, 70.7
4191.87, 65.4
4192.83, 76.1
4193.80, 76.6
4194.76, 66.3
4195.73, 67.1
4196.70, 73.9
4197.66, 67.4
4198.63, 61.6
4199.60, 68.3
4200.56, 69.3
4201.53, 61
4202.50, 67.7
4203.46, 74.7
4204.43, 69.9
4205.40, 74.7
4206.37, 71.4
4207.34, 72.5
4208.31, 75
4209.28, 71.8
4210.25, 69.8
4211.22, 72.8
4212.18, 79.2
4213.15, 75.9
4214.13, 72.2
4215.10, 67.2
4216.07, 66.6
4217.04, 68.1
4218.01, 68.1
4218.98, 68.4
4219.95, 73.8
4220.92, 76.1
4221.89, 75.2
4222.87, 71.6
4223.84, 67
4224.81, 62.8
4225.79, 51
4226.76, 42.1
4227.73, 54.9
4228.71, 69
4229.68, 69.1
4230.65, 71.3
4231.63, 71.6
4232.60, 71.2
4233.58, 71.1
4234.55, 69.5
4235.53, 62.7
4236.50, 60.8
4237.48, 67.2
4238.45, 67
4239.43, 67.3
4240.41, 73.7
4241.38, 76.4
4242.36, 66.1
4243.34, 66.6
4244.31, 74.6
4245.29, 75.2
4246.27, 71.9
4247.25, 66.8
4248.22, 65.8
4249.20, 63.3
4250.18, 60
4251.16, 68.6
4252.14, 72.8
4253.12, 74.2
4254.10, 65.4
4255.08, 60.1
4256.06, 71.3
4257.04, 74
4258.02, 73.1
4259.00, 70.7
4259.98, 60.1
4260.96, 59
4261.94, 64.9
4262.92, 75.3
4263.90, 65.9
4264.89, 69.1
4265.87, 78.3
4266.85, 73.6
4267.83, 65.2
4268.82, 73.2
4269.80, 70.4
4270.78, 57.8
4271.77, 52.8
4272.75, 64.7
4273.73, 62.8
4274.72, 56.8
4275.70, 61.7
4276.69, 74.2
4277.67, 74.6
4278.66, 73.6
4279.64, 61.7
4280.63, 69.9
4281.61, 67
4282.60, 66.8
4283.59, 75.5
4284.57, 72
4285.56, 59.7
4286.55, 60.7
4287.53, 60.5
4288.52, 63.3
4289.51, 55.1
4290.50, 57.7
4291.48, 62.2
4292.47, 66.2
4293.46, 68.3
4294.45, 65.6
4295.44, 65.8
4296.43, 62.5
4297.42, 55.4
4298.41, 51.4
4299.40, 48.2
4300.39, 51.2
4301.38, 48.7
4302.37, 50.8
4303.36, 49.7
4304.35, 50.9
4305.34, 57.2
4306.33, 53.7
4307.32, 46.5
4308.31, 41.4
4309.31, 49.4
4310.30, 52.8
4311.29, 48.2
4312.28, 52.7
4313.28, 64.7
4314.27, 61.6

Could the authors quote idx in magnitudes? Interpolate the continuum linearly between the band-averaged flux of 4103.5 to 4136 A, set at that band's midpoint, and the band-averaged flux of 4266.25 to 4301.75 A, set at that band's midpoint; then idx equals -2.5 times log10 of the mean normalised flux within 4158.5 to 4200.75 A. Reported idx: -0.03 mag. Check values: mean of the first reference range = 72.6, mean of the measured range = 71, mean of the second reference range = 63.3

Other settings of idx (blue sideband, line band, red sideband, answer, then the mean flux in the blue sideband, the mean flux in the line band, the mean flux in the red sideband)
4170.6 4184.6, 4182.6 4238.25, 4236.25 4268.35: 0.01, 69.9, 68.7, 68.7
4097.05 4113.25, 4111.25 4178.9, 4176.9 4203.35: -0.10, 64.2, 73.2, 69.5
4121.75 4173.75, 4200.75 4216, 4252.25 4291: -0.02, 73.3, 71.5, 66.5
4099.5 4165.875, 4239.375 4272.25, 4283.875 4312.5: -0.14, 71.9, 68.3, 56.3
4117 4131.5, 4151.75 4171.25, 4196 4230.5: -0.04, 73.4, 73.9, 68.6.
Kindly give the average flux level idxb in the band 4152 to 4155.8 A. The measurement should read 71.8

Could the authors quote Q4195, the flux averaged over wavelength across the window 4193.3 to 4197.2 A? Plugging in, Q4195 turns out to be 71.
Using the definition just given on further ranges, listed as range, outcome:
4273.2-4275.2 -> 59.9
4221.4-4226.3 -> 65.3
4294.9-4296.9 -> 64.1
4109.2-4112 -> 71.8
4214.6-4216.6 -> 67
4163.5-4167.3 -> 77.2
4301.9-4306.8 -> 52.5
